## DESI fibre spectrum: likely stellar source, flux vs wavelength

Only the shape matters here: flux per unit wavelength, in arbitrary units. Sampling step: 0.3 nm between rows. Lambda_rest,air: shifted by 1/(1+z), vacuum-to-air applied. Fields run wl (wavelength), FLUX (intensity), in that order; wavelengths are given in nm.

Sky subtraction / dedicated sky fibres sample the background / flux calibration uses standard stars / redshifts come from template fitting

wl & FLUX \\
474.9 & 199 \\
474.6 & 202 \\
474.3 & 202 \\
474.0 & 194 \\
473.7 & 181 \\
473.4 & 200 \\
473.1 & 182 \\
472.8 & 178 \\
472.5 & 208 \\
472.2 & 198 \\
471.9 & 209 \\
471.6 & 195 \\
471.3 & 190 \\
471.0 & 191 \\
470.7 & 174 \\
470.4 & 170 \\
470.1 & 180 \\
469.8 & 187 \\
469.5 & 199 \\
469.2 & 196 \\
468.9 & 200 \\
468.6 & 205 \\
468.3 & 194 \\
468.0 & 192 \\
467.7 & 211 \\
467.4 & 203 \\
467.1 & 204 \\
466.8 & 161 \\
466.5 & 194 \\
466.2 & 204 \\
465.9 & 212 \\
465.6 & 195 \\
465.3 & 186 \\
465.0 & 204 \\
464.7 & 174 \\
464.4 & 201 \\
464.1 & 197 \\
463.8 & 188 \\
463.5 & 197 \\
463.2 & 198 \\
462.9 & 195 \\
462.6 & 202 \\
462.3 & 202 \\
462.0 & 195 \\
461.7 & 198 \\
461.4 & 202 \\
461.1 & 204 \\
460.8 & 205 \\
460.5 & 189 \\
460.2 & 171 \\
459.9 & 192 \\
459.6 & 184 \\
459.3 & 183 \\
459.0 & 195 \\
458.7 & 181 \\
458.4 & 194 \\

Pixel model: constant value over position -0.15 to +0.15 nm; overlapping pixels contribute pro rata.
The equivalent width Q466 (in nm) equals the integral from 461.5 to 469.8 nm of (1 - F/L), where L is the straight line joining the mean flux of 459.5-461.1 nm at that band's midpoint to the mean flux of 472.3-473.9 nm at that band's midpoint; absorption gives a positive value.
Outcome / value -0.28 nm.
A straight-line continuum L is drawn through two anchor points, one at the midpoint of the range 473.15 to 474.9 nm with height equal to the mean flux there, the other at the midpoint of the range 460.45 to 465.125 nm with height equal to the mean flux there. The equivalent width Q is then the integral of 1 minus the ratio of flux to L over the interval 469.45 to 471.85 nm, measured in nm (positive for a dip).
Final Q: 0.118 nm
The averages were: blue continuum 197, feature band 186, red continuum 195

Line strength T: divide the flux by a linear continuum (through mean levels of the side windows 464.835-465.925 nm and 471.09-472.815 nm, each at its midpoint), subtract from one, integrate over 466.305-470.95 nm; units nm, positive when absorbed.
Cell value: 0.143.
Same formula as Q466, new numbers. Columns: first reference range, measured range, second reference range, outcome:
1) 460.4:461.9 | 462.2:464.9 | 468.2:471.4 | 0.028 nm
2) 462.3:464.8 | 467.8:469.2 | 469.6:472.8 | -0.047 nm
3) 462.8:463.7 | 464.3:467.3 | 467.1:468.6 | 0.080 nm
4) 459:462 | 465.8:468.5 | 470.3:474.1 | -0.084 nm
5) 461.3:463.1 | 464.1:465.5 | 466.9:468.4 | 0.051 nm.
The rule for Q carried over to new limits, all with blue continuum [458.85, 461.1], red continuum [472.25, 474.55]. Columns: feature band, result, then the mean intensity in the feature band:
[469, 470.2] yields 0.00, 191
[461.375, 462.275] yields -0.04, 198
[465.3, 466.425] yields -0.06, 201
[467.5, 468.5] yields -0.04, 199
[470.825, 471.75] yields 0.00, 192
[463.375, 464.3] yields -0.02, 194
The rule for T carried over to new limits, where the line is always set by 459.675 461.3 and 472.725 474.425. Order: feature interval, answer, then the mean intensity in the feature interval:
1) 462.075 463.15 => -0.04 nm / 199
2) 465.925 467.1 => 0.00 nm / 191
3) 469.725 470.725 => 0.07 nm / 178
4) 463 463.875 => -0.02 nm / 195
